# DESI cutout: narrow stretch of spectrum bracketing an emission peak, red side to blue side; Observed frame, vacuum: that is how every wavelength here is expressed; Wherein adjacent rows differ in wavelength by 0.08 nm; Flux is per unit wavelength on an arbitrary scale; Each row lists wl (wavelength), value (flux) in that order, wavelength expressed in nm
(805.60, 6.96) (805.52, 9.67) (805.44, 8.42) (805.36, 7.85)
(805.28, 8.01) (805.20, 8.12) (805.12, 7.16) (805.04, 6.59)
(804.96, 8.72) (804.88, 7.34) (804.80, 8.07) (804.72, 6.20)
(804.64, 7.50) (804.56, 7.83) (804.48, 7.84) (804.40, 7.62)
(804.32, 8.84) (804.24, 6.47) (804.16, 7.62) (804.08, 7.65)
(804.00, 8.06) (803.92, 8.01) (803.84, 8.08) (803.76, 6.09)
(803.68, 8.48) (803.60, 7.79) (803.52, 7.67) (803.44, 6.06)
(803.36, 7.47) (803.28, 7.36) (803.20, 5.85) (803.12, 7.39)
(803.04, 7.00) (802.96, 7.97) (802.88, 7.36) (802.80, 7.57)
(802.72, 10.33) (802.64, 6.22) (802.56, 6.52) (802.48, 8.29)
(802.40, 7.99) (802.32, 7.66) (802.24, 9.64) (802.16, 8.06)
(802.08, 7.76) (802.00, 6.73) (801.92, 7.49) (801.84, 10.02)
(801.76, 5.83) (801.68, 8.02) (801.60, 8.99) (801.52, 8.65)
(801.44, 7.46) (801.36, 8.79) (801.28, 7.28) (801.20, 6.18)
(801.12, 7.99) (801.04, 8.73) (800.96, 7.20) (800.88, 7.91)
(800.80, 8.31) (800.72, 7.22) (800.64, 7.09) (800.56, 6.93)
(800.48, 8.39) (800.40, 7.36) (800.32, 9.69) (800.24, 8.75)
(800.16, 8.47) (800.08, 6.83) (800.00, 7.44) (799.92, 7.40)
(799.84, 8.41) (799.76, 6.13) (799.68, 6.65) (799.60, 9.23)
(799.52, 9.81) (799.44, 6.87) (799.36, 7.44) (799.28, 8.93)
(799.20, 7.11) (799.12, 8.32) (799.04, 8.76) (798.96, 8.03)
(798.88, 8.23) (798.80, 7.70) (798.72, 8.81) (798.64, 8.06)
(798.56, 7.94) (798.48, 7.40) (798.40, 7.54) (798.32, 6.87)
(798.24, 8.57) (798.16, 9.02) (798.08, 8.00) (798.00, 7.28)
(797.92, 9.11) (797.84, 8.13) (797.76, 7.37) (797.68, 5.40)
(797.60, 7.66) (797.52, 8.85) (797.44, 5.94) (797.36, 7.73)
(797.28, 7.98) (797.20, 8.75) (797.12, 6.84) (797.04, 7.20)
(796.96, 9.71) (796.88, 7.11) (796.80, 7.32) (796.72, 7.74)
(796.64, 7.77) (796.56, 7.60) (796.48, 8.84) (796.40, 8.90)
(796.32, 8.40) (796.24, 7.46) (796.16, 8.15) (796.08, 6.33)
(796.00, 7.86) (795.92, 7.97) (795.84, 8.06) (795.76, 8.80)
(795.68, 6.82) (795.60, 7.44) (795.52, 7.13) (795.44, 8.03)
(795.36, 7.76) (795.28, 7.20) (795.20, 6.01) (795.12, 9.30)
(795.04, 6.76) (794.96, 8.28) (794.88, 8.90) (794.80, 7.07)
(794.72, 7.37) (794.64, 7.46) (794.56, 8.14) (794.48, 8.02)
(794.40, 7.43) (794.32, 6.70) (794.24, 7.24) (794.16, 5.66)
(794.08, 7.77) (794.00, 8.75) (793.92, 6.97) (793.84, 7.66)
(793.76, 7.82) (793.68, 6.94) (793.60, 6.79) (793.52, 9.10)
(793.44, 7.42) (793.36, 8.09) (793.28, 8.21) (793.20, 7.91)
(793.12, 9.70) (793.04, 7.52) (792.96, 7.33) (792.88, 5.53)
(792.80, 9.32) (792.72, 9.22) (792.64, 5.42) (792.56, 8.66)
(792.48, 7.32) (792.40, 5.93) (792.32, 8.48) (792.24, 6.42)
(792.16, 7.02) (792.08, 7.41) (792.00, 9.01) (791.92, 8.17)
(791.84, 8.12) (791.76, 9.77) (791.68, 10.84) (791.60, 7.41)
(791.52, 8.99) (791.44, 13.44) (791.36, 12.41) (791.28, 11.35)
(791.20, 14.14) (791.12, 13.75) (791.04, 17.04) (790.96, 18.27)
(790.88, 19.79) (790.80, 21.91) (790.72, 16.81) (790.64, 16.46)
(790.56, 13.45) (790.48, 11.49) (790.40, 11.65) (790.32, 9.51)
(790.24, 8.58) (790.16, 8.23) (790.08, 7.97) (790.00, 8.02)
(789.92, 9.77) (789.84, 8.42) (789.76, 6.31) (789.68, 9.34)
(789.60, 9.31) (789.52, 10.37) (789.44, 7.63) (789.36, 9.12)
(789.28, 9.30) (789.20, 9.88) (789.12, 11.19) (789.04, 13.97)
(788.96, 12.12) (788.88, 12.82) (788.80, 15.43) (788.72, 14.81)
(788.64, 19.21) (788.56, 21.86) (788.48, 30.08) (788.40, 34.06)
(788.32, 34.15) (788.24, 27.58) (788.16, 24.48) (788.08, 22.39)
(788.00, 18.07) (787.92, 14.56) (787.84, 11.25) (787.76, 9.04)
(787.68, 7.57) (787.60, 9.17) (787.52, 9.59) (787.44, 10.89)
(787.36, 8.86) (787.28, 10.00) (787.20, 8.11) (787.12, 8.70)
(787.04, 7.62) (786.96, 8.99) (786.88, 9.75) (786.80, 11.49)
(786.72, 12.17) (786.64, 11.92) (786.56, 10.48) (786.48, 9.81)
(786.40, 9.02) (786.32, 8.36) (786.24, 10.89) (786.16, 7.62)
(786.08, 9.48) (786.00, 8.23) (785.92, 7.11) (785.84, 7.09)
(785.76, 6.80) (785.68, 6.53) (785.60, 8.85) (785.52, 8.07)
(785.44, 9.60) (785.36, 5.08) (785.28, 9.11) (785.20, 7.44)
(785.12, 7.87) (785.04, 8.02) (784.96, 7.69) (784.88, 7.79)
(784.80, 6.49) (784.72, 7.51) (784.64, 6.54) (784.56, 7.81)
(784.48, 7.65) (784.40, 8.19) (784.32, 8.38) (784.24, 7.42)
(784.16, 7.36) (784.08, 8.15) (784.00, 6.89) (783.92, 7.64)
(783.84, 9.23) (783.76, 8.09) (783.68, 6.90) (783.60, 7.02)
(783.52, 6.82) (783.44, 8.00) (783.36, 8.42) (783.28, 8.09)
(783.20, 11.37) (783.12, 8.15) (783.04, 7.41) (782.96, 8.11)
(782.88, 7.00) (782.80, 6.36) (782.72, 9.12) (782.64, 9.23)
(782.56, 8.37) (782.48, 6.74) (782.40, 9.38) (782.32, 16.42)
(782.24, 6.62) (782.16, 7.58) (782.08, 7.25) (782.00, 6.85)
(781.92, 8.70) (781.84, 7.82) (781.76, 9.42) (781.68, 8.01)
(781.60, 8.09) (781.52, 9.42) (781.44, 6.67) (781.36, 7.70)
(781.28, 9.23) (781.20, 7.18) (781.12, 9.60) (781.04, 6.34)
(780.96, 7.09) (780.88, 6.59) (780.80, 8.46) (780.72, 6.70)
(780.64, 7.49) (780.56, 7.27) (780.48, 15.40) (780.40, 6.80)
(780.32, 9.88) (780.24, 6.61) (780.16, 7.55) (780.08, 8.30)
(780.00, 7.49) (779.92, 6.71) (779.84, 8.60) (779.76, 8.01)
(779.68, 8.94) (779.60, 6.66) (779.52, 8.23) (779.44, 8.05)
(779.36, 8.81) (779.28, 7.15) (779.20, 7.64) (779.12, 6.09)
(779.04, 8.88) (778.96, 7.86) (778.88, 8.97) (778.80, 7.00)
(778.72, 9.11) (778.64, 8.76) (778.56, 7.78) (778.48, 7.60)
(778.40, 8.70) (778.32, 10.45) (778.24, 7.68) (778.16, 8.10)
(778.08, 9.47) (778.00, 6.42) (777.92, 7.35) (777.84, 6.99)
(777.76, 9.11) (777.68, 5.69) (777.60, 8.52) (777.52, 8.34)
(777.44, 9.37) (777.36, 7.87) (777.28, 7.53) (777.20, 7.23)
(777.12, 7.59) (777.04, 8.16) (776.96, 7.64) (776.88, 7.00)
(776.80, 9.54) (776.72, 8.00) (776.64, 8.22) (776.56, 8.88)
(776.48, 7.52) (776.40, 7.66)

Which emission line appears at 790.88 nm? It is [N II] 6583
